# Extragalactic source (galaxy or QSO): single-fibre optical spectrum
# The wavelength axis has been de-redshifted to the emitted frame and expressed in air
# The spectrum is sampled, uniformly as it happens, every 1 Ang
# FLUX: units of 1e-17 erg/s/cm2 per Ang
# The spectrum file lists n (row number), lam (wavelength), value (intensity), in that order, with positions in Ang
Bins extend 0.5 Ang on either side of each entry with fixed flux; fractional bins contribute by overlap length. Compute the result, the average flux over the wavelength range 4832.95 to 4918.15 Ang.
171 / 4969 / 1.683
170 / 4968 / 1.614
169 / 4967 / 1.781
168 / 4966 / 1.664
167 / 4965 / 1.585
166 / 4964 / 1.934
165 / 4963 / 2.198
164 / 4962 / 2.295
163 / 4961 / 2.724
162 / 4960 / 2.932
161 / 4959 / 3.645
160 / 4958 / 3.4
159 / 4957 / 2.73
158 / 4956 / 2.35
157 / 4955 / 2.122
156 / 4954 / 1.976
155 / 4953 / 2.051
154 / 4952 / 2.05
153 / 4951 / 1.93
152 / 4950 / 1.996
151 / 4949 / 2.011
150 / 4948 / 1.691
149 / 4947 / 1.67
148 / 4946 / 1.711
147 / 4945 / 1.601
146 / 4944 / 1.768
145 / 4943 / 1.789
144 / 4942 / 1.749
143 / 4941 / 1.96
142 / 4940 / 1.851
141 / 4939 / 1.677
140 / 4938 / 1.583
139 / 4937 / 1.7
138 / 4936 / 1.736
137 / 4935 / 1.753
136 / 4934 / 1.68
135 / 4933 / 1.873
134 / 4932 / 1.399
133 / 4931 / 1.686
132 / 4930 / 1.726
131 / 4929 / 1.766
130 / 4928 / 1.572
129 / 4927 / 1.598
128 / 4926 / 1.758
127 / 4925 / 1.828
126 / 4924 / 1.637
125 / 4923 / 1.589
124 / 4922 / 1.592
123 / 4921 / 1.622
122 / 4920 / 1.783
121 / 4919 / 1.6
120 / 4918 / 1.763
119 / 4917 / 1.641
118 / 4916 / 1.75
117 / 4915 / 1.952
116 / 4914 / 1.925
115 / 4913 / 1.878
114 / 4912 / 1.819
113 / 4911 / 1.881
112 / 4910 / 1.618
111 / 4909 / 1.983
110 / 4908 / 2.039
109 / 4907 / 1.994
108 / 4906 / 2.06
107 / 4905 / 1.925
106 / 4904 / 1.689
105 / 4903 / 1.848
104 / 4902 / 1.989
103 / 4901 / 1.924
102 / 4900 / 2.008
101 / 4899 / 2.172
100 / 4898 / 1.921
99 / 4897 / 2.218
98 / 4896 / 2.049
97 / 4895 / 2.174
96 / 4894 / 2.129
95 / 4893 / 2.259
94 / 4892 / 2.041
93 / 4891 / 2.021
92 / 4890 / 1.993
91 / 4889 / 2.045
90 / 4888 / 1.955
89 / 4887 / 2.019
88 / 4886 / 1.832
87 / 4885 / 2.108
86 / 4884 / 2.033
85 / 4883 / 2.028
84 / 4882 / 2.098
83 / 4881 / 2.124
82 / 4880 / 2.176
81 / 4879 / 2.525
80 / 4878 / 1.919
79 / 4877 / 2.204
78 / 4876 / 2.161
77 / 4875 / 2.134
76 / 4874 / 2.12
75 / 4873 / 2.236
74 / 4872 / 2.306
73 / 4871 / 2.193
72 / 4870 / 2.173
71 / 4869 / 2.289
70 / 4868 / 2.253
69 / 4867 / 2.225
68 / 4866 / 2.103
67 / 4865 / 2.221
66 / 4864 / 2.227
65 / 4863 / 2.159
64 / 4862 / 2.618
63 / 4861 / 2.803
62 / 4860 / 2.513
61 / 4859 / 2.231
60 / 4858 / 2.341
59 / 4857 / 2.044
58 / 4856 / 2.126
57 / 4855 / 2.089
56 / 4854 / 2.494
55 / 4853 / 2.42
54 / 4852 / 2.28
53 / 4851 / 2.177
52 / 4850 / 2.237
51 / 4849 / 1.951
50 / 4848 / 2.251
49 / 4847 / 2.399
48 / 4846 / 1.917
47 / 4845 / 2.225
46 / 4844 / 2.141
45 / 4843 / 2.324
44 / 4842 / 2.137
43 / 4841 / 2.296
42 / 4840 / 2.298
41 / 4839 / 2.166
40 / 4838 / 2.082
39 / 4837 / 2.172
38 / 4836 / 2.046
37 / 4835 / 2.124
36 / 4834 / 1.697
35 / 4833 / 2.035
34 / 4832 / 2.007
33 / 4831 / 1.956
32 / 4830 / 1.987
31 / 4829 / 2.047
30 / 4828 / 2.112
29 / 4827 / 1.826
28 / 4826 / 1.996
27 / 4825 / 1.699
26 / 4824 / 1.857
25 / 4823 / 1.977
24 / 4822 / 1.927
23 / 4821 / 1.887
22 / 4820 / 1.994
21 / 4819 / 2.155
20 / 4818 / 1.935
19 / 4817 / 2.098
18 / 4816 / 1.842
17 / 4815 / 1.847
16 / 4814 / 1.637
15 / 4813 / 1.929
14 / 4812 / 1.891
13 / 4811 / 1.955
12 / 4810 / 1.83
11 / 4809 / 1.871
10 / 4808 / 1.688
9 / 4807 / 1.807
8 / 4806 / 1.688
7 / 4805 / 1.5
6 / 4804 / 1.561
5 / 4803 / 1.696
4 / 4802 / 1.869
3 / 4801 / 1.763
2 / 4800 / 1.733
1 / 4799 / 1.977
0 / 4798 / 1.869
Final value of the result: 2.11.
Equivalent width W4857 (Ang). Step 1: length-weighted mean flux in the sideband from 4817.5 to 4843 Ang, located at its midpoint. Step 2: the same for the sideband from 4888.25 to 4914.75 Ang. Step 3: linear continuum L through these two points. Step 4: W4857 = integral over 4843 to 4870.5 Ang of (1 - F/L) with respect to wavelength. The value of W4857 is -3.41 Ang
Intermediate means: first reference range 2.02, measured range 2.26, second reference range 1.98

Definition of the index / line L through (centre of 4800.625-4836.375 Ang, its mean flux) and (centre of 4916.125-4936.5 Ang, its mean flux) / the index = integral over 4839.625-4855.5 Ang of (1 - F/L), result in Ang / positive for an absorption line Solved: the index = -3.5 Ang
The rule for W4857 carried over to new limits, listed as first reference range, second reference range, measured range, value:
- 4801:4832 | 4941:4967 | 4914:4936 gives 3.99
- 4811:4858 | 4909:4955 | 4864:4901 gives -3.98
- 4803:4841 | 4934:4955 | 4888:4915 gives -1.87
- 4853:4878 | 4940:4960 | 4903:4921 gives 2.90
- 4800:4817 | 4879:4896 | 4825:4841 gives -1.37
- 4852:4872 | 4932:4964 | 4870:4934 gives 7.36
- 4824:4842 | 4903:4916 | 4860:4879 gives -2.83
